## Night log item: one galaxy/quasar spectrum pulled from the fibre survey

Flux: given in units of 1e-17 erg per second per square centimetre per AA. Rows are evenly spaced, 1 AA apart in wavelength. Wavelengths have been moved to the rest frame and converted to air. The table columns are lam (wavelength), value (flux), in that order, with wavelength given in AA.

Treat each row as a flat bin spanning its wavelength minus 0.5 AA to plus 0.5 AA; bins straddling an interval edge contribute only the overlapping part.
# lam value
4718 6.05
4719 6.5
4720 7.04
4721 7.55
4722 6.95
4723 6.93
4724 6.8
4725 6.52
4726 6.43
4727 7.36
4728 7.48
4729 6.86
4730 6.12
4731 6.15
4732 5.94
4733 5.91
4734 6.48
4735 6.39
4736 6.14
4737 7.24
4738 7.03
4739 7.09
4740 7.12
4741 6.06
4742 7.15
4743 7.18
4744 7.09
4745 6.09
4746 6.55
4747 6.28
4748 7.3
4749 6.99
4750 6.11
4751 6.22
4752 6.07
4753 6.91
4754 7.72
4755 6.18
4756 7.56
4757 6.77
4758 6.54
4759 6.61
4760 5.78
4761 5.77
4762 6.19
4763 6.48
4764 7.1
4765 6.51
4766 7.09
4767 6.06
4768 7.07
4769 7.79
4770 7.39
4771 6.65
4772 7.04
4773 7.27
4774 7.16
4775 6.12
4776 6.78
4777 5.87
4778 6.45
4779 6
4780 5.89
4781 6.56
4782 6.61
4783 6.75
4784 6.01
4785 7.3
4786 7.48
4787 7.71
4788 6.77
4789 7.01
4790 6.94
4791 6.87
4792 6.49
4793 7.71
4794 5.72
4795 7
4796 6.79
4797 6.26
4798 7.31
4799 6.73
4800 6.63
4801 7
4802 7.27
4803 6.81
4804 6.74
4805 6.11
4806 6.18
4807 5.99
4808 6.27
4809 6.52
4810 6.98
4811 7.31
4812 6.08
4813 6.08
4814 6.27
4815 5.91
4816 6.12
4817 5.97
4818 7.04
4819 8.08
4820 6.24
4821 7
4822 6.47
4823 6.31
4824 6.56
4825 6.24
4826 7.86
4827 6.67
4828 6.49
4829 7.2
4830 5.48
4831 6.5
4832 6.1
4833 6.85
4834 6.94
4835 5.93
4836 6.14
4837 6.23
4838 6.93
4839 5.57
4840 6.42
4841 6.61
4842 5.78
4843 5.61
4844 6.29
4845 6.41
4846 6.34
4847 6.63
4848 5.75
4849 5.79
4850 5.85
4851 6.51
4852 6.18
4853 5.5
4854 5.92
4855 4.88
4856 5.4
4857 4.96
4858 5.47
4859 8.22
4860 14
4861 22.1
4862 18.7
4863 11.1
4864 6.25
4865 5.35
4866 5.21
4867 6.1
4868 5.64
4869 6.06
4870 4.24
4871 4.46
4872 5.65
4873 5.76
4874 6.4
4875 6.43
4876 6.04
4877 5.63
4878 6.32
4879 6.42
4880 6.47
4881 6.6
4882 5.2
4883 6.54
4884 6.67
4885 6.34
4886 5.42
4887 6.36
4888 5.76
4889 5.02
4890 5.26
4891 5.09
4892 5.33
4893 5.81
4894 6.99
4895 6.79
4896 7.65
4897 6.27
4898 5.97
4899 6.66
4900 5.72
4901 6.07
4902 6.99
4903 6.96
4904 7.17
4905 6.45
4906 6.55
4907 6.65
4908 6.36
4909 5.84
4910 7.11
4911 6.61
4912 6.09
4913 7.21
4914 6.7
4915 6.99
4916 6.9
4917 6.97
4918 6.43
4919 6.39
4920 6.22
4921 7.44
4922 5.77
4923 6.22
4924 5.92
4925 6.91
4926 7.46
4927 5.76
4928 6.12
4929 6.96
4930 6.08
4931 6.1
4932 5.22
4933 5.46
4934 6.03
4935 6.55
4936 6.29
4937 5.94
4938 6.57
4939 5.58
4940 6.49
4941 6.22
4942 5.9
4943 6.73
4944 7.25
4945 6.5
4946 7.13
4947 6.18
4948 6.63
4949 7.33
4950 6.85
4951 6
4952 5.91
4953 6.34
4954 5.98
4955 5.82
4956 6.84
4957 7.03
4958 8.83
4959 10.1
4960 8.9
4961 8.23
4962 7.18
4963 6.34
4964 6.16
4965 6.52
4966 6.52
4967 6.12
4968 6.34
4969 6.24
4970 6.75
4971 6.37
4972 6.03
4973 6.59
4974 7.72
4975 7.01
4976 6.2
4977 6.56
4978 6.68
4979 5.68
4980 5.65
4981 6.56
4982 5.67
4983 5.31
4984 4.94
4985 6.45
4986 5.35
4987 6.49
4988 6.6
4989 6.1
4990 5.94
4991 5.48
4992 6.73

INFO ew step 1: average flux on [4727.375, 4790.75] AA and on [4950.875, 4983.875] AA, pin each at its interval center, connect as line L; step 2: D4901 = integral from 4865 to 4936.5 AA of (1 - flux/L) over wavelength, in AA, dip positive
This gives 4.9 AA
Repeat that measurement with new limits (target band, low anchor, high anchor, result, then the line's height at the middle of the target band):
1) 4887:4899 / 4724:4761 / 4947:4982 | 1.2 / 6.71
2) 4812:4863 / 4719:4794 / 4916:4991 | -3.3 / 6.62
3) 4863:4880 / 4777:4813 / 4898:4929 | 1.7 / 6.59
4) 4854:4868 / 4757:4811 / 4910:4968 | -4.6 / 6.65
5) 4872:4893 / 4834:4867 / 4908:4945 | 3.0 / 6.92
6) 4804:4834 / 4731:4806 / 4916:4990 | 0.5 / 6.64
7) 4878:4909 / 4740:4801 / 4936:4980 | 2.1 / 6.7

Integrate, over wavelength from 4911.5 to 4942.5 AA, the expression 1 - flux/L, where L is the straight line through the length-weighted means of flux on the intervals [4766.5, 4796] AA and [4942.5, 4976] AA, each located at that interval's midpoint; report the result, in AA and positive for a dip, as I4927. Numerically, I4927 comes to 2.2 AA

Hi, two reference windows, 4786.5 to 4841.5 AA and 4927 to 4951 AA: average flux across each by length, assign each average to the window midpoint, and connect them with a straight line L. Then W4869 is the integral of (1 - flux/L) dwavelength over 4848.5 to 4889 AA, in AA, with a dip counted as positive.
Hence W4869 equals -2.7 AA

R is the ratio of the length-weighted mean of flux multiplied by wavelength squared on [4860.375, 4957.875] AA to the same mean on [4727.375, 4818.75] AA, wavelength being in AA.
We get 1.1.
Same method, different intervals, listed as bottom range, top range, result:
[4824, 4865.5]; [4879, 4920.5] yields 0.90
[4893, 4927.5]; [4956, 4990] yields 1.03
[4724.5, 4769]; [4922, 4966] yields 1.08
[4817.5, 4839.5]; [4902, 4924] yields 1.04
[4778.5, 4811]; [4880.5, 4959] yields 1.01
